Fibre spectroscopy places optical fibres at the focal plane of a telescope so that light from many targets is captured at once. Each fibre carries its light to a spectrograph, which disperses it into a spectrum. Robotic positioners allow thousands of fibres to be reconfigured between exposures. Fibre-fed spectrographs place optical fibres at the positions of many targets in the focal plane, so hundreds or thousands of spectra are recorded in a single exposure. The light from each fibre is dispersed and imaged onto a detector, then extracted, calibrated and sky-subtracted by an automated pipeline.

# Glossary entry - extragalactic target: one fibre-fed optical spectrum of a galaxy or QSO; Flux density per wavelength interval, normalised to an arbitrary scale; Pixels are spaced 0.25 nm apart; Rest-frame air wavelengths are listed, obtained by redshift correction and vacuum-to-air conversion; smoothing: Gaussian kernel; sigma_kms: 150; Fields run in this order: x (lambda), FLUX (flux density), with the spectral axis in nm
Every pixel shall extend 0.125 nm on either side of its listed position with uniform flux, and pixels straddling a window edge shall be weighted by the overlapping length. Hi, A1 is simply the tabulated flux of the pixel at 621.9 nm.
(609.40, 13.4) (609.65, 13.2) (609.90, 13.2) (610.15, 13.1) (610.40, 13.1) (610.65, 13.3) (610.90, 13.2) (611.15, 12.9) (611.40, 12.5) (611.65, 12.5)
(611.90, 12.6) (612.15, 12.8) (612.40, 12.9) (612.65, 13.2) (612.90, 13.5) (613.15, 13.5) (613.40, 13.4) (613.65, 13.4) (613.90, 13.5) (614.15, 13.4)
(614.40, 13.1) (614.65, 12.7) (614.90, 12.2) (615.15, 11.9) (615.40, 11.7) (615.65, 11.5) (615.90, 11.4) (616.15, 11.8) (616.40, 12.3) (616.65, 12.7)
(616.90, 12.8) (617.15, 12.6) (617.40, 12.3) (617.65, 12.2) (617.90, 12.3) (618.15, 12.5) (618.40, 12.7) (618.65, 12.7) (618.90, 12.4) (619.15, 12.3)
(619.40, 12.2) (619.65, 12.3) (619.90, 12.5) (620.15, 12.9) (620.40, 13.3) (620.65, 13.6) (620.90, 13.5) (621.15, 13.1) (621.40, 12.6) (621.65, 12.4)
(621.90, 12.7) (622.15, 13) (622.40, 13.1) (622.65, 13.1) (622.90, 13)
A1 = 12.7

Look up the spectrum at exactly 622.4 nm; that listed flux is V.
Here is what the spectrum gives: 13.1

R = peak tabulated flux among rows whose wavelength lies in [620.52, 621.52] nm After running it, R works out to 13.6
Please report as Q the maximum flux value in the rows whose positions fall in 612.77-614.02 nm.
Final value 13.5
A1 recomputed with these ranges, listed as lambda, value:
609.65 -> 13.2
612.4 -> 12.9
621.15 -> 13.1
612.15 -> 12.8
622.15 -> 13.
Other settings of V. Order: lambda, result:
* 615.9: 11.4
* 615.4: 11.7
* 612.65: 13.2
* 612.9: 13.5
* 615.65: 11.5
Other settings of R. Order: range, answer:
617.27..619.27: 12.7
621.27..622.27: 13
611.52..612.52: 12.9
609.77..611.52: 13.3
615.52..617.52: 12.8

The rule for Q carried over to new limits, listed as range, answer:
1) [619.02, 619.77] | 12.3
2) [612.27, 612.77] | 13.2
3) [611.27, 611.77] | 12.5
